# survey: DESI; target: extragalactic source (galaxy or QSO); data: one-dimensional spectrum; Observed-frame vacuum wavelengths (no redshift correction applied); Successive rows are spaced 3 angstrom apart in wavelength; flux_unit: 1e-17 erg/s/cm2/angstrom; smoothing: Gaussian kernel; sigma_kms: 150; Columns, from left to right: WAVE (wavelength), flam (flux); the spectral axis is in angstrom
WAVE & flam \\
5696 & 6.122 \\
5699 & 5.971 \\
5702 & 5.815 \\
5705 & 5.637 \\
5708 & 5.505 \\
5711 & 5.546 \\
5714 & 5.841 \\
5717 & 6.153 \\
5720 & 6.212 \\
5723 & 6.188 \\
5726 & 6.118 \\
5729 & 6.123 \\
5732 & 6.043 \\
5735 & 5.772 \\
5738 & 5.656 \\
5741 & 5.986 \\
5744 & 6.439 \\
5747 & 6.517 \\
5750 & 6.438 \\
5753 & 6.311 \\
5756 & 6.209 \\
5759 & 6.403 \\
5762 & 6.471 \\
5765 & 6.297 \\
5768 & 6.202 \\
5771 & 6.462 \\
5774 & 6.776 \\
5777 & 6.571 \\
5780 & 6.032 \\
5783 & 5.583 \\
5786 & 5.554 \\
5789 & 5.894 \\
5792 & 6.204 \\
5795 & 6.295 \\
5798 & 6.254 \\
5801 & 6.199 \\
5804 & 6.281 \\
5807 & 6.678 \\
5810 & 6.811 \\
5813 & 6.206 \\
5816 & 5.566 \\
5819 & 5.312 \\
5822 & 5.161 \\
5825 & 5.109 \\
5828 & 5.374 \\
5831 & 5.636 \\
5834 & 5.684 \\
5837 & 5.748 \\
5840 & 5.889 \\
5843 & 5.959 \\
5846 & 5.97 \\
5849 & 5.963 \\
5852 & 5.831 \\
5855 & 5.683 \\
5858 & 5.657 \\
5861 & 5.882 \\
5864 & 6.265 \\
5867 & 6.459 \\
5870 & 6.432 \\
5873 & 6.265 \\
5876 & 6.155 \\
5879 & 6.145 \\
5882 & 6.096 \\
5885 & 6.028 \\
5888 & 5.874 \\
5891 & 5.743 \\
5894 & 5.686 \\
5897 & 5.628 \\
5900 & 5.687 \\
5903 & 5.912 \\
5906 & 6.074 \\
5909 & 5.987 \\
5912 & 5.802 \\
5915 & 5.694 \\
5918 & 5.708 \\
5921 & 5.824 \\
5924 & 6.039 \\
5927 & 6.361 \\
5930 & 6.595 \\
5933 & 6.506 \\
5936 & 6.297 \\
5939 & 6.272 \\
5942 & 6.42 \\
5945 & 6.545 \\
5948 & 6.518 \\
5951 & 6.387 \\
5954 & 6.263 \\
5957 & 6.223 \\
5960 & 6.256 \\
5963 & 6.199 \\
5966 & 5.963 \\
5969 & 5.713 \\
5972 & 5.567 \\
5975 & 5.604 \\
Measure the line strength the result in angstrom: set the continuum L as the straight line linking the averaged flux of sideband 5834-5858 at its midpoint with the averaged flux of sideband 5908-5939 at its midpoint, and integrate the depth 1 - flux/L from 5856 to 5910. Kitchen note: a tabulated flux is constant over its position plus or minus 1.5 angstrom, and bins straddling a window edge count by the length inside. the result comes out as -0.34 angstrom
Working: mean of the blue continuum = 5.84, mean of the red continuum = 6.09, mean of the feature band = 6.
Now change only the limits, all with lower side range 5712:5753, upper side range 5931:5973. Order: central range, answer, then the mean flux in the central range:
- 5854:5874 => 0.29 angstrom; 6.1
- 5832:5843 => 0.68 angstrom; 5.79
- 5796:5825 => 0.71 angstrom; 6.01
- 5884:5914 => 1.79 angstrom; 5.84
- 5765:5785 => -0.38 angstrom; 6.26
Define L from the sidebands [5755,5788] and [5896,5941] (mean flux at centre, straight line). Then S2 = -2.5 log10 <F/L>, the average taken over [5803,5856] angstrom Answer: 0.06 mag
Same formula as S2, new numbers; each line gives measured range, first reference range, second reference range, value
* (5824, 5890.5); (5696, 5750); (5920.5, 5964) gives 0.05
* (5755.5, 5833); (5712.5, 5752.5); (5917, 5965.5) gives 0.02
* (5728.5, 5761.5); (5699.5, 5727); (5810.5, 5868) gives -0.06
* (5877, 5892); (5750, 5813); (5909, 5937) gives 0.03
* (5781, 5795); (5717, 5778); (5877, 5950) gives 0.06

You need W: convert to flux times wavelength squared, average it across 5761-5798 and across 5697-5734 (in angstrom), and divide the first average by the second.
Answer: 1.07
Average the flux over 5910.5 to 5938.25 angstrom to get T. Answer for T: 6.1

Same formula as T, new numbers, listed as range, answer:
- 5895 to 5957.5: 6.13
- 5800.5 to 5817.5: 6.3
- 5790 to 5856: 5.9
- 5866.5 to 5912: 5.99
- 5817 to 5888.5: 5.86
